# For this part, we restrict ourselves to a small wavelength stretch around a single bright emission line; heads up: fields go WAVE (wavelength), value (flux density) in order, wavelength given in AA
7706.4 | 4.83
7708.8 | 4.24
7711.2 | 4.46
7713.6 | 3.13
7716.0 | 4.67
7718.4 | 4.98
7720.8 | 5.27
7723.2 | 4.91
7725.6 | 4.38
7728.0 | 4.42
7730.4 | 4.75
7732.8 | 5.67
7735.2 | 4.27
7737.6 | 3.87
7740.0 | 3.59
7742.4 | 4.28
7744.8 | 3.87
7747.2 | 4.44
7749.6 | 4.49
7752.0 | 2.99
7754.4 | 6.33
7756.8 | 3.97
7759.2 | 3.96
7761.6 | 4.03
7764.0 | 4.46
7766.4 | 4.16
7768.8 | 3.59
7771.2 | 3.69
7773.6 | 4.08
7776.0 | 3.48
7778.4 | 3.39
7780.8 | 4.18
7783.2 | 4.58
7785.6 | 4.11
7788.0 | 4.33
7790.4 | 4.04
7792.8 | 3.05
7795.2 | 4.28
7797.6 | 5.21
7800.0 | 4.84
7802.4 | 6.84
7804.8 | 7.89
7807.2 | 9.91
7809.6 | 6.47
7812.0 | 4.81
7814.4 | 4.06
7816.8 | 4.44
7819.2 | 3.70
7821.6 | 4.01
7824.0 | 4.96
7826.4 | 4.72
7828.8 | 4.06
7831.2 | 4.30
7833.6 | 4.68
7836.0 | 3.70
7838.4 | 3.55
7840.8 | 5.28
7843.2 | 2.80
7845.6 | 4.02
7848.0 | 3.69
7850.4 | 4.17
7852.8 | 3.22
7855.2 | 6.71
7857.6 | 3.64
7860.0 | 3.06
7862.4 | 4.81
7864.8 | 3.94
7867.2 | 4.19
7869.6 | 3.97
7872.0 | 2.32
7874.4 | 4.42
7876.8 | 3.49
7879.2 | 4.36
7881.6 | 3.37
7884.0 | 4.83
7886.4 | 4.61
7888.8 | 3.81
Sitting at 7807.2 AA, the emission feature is [O III]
